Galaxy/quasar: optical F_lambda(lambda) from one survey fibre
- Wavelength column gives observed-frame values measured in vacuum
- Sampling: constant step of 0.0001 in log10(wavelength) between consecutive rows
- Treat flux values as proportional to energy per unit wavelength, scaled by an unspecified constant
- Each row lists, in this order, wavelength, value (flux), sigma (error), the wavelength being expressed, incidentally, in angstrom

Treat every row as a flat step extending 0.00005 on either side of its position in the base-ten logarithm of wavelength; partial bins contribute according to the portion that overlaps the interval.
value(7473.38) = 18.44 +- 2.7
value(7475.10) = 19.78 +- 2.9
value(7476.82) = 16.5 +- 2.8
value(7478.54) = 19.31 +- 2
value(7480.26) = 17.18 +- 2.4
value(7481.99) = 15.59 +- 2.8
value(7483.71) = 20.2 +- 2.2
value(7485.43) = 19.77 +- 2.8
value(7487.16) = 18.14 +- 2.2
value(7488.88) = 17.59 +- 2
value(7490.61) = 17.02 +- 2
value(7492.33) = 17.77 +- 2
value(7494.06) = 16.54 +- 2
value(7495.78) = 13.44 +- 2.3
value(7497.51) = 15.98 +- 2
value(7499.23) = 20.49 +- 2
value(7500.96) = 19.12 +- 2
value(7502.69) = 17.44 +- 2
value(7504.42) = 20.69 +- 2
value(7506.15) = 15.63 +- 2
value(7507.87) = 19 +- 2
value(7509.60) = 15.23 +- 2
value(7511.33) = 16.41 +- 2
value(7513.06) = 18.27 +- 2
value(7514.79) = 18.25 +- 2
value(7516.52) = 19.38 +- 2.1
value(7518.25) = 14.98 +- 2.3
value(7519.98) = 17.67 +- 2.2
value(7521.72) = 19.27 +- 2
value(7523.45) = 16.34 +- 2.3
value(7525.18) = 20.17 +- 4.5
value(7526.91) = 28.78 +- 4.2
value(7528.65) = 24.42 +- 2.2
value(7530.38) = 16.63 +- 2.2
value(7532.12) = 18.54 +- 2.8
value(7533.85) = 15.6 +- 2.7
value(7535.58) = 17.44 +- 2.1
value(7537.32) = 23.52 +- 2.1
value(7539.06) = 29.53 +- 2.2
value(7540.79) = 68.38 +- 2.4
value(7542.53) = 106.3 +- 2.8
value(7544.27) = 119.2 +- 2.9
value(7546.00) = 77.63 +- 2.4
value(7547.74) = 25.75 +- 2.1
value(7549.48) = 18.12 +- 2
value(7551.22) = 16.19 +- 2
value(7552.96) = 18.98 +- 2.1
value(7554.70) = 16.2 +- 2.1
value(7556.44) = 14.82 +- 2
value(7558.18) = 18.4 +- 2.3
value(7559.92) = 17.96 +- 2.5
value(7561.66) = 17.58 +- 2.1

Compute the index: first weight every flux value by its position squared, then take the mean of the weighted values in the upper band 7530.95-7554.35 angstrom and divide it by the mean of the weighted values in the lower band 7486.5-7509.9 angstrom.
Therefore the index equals 2.42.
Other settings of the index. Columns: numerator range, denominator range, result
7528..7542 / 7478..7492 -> 1.61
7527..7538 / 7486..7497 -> 1.20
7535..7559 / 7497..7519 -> 2.33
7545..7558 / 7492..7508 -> 1.58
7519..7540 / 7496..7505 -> 1.15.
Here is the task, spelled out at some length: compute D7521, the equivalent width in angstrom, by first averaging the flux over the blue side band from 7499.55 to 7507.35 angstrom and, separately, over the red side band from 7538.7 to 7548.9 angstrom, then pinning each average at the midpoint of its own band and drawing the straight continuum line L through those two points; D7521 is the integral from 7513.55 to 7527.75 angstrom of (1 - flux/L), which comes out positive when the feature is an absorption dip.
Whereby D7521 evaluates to 7.5 angstrom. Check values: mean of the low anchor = 18.4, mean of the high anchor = 71.7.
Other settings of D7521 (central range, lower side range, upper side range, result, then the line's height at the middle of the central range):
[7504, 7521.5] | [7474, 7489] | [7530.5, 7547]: 9.0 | 36.2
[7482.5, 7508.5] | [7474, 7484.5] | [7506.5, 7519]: -0.2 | 17.7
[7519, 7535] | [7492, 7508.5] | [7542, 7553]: 7.9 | 39.1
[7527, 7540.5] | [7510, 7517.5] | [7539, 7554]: 5.7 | 40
